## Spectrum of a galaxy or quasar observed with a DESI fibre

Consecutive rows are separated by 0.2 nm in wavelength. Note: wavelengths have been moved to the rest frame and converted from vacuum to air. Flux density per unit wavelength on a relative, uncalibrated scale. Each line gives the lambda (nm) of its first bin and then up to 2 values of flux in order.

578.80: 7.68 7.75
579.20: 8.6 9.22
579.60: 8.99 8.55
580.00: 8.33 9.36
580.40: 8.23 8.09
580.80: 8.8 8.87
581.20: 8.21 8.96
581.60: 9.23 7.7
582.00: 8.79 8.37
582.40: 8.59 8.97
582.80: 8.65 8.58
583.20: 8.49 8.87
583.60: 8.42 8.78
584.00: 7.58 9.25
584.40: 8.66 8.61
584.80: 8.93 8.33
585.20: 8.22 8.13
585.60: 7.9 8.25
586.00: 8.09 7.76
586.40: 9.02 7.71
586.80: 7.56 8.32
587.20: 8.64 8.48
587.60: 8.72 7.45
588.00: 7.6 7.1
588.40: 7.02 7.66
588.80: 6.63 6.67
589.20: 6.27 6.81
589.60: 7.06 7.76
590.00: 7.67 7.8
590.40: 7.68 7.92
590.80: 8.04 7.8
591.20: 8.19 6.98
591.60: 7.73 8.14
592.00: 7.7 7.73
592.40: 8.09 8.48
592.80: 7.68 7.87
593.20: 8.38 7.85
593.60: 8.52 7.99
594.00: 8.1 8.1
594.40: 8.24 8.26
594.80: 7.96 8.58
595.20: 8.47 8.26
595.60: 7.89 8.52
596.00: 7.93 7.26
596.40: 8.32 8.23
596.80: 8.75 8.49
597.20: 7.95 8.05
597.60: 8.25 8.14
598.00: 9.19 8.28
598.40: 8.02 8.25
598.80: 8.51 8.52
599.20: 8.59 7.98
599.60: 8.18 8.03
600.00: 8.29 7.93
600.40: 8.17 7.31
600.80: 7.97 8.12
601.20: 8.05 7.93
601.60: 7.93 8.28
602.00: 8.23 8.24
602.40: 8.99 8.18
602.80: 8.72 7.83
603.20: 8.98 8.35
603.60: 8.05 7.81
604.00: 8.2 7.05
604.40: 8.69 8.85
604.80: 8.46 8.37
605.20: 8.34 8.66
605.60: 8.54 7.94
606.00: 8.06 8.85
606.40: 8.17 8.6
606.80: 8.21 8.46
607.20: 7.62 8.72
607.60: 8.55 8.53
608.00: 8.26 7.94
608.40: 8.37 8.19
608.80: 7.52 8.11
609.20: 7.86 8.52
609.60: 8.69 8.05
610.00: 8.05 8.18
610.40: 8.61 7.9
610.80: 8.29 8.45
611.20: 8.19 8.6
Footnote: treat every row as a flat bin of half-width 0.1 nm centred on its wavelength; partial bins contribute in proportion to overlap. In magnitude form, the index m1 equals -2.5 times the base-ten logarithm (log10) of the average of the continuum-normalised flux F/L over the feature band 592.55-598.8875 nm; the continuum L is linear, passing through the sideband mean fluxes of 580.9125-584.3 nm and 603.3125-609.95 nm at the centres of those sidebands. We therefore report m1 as 0.03 mag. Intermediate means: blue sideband 8.61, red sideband 8.26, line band 8.21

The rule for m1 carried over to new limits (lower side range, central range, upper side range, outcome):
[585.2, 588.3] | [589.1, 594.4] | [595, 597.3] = 0.05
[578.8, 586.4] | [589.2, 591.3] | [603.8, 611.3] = 0.11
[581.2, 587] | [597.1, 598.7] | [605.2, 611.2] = 0.01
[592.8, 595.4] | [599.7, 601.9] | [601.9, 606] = 0.04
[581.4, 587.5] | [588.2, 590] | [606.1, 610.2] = 0.19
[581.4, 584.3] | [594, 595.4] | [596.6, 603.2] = 0.01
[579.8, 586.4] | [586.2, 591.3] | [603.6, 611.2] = 0.11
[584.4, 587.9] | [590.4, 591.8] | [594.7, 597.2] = 0.06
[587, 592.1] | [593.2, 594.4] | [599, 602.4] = -0.05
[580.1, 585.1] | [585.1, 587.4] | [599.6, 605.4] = 0.05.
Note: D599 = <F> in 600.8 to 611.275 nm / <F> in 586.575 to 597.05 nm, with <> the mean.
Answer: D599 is 1.1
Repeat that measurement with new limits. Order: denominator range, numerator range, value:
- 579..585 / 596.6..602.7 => 0.95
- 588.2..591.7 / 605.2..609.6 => 1.12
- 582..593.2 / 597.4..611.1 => 1.03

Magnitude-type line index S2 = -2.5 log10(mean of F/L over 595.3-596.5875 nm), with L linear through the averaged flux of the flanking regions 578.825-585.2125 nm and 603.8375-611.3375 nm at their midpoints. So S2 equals 0.05 mag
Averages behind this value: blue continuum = 8.59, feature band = 8.04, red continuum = 8.27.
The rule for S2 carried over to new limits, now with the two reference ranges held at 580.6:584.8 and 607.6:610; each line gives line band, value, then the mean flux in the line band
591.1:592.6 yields 0.084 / 7.84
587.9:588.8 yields 0.173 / 7.27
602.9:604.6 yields 0.015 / 8.16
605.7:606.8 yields -0.010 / 8.31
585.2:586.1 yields 0.060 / 8.11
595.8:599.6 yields 0.014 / 8.27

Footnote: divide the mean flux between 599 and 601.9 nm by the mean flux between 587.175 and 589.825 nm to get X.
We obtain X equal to 1.1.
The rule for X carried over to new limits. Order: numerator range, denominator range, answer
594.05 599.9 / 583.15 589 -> 1.02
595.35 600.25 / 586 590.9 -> 1.08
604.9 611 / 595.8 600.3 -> 1.00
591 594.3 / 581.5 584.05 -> 0.93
